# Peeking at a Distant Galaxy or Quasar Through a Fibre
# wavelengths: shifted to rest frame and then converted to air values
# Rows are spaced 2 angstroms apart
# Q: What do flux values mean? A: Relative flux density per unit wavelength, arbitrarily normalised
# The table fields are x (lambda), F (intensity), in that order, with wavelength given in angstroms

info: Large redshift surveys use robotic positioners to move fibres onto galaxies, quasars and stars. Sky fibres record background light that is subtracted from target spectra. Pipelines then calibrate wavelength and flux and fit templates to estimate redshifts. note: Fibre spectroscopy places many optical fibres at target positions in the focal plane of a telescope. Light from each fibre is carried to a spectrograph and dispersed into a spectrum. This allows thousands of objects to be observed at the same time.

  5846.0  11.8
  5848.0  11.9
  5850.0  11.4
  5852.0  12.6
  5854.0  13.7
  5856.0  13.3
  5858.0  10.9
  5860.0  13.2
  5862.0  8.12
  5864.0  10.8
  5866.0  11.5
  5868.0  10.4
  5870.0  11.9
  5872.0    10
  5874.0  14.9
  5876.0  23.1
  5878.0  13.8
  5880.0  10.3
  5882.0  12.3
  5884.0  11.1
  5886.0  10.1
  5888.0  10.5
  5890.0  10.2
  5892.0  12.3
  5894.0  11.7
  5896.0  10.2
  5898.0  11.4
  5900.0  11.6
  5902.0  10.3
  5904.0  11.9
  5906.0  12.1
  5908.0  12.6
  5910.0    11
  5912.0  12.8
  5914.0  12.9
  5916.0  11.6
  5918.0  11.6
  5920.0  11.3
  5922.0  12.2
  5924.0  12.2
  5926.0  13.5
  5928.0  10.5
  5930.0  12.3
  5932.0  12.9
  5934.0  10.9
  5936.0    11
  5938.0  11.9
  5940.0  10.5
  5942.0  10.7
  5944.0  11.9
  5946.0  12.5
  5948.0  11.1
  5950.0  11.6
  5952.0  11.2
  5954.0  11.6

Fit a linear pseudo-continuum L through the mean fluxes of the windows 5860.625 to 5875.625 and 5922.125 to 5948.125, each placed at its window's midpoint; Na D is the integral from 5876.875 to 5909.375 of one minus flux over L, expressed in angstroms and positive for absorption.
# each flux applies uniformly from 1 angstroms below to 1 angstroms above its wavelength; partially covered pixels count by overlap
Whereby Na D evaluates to 0.6 angstroms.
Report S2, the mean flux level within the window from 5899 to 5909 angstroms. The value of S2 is 11.7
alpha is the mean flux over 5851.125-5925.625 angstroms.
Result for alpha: 12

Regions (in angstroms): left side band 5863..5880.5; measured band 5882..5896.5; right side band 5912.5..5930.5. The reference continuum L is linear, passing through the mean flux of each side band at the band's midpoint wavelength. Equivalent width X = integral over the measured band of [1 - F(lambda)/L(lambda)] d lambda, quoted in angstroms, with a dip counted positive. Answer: 1.93 angstroms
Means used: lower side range 13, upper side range 12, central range 11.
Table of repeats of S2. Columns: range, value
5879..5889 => 10.9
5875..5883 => 14.9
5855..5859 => 12.1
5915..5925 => 11.8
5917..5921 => 11.4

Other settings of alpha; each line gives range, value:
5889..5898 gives 11.1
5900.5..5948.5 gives 11.8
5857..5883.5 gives 12.4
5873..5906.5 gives 12.2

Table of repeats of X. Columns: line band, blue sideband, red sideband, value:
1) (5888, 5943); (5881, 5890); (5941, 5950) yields -1.86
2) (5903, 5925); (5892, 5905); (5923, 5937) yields -0.84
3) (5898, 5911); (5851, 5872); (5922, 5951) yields 0.08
